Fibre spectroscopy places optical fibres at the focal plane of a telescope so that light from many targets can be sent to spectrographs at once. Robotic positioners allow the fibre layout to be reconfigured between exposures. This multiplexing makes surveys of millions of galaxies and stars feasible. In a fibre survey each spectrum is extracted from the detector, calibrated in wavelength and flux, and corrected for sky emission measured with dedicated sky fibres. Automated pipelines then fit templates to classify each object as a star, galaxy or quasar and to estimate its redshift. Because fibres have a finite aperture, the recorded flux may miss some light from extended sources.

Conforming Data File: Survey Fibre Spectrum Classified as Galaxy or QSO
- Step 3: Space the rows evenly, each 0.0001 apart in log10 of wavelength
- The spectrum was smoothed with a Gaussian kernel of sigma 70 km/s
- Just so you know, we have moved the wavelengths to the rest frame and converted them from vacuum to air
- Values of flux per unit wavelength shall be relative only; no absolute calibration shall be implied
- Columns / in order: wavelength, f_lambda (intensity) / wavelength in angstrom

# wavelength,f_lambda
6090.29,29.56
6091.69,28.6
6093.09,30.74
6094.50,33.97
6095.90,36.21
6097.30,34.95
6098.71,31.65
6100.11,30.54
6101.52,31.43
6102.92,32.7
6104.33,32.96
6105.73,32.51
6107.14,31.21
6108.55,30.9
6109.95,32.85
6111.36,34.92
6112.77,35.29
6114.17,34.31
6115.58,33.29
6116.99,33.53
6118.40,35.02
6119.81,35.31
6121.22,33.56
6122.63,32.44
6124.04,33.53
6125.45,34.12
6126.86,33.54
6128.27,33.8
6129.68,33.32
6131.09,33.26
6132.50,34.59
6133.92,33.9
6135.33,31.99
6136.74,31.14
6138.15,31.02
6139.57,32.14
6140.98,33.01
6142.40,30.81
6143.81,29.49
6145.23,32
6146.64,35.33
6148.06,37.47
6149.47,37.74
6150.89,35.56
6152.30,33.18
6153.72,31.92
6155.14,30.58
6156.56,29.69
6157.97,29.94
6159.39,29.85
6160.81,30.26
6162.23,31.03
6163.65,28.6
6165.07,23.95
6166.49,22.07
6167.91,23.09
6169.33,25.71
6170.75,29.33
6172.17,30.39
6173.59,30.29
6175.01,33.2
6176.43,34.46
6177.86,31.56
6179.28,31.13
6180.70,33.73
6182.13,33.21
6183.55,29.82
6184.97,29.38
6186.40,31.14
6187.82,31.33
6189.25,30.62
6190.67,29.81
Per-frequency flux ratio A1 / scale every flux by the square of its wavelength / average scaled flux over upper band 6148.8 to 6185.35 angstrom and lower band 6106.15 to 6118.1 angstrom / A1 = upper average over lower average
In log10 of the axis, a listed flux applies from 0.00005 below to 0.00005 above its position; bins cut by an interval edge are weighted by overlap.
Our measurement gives 0.9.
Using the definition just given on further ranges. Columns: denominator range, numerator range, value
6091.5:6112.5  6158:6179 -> 0.91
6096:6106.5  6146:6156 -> 1.07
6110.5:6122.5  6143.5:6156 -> 1.00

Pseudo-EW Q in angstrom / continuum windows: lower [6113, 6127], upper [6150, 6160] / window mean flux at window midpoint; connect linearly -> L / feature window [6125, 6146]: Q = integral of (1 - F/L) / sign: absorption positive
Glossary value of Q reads 0.3 angstrom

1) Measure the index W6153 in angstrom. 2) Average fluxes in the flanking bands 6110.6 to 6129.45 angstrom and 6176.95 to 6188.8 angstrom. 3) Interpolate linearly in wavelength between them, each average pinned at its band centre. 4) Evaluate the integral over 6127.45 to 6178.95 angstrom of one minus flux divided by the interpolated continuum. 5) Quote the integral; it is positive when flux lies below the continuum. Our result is 2.2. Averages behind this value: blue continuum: 34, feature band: 31.3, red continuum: 31.4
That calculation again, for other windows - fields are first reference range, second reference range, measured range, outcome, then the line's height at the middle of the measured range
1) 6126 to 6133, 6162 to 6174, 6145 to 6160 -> -1.7 angstrom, 29.7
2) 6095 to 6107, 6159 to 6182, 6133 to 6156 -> -1.7 angstrom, 30.7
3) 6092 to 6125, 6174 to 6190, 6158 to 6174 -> 2.2 angstrom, 32.1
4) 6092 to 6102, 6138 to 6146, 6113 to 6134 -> -1.3 angstrom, 31.9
